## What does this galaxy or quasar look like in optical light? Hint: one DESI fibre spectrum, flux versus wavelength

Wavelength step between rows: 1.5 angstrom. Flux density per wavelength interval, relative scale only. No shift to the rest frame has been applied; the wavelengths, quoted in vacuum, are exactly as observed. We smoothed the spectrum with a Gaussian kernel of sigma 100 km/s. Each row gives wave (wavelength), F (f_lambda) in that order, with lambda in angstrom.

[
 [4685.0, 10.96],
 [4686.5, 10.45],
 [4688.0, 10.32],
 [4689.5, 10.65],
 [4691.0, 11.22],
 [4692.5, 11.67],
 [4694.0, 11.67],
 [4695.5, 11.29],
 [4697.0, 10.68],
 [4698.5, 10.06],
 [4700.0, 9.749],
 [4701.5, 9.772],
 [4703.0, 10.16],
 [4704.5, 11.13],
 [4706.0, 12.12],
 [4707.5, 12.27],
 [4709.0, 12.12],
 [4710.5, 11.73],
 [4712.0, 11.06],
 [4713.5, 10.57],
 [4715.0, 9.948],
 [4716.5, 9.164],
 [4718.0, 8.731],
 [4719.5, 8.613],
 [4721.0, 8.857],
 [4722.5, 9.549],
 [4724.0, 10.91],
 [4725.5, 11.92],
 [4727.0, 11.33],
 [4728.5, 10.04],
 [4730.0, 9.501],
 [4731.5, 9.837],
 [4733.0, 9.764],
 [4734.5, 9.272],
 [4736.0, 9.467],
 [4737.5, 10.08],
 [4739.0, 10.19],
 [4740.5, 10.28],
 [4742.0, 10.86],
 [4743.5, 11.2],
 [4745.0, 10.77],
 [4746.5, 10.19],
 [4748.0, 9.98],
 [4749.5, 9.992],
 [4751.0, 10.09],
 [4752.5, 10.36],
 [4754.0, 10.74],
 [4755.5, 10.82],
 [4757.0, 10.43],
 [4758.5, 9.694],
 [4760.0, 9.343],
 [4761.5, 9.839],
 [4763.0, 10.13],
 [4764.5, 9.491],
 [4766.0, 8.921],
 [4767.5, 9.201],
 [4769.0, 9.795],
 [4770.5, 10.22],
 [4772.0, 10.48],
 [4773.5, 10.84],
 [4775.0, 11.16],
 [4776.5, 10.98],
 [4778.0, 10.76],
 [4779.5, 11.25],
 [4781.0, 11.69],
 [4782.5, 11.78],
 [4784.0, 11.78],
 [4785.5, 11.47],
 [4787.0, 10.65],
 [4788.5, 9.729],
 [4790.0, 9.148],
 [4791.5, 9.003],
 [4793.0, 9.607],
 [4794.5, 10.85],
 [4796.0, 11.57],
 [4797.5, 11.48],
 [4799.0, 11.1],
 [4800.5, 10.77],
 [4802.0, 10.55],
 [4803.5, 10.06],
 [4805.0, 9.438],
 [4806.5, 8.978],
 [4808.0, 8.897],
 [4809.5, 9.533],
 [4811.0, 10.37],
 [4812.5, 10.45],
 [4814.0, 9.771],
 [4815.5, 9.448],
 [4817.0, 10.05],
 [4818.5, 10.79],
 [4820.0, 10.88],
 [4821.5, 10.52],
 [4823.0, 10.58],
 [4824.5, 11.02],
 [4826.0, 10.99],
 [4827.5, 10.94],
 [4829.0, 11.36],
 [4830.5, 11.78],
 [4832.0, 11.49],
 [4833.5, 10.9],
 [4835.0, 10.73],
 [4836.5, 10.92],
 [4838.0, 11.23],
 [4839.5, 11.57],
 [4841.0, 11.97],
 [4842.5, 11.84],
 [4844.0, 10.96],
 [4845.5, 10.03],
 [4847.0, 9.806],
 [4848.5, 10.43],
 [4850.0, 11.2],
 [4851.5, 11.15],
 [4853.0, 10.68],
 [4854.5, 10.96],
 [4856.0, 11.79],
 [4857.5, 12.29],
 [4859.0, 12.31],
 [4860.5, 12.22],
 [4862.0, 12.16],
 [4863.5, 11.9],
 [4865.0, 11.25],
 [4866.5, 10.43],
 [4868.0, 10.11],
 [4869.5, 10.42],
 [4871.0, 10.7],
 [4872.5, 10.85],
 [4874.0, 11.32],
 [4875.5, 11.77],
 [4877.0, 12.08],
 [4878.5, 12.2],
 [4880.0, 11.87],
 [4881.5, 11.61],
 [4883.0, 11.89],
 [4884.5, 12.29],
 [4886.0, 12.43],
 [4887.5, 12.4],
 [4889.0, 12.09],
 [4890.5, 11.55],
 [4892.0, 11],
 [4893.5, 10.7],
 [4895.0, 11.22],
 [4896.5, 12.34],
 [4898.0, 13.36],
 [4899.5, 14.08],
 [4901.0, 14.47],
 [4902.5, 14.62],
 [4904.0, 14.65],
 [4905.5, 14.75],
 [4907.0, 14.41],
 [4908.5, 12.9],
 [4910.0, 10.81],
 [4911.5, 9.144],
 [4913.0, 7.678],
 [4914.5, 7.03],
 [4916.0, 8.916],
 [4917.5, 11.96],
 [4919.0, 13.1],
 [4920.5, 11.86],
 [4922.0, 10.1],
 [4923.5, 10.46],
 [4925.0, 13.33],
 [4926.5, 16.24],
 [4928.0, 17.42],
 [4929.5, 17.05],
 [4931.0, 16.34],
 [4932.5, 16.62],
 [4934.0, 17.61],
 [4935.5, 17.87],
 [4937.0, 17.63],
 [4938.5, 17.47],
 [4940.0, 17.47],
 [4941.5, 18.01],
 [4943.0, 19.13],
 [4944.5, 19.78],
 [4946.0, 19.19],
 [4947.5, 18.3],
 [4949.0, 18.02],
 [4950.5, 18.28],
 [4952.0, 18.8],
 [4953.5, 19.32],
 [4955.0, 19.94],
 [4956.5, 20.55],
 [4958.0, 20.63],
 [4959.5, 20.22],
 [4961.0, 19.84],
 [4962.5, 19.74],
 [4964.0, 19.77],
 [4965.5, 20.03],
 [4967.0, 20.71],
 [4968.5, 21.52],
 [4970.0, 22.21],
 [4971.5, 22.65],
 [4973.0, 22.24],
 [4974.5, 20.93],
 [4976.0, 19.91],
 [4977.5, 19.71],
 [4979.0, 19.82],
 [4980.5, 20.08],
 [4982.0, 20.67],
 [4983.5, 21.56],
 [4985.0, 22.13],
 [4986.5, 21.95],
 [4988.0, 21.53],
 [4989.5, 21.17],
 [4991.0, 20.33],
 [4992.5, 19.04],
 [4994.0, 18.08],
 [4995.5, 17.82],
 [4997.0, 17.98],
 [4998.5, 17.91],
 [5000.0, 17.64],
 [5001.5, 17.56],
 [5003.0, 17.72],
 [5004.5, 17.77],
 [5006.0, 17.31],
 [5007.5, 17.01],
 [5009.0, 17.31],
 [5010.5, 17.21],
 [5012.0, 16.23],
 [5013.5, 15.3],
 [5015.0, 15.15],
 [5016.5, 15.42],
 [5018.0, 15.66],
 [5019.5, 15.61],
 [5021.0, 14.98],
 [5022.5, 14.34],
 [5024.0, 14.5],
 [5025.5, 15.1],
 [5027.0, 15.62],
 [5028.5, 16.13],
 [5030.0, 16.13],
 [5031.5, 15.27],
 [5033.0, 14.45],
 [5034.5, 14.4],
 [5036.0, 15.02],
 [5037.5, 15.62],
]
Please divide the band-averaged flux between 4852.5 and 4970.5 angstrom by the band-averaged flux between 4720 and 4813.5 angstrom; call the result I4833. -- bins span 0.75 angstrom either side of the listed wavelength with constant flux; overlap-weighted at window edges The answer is 1.40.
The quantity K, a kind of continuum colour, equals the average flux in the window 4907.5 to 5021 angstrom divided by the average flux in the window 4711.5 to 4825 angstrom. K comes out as 1.71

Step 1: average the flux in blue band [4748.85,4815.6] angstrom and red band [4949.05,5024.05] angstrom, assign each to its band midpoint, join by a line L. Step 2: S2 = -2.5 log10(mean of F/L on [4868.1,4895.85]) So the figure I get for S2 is 0.25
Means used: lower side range 10.3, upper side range 18.9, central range 11.5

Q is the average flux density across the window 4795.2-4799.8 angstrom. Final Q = 11.4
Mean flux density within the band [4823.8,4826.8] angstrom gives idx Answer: 11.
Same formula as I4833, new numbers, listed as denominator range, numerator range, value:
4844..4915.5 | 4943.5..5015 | 1.67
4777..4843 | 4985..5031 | 1.62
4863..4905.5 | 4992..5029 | 1.38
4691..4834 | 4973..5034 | 1.71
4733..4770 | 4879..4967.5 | 1.50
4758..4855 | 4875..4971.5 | 1.45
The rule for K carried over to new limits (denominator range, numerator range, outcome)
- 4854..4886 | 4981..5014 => 1.62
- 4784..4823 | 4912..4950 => 1.48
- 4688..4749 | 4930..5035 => 1.76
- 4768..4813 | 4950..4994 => 1.96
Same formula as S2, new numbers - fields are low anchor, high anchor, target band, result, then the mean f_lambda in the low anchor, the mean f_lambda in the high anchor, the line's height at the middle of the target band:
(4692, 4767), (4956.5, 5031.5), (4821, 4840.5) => 0.21 mag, 10.3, 18.6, 13.5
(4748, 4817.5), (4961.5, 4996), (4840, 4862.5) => 0.22 mag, 10.3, 20.6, 13.9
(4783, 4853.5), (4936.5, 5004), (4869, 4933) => 0.25 mag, 10.6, 19.7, 15.5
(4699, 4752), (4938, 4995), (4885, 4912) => 0.34 mag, 10.3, 20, 17.3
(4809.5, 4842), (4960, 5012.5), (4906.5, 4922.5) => 0.42 mag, 10.8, 19.6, 15.7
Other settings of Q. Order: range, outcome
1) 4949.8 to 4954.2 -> 18.8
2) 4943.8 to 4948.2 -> 19.1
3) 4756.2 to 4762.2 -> 9.83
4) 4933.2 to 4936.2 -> 17.7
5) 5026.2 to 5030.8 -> 15.9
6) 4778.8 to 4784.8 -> 11.6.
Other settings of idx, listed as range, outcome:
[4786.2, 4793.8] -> 9.65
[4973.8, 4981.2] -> 20.1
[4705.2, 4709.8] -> 12.2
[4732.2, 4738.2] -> 9.64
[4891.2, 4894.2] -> 10.9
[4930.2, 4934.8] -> 16.9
